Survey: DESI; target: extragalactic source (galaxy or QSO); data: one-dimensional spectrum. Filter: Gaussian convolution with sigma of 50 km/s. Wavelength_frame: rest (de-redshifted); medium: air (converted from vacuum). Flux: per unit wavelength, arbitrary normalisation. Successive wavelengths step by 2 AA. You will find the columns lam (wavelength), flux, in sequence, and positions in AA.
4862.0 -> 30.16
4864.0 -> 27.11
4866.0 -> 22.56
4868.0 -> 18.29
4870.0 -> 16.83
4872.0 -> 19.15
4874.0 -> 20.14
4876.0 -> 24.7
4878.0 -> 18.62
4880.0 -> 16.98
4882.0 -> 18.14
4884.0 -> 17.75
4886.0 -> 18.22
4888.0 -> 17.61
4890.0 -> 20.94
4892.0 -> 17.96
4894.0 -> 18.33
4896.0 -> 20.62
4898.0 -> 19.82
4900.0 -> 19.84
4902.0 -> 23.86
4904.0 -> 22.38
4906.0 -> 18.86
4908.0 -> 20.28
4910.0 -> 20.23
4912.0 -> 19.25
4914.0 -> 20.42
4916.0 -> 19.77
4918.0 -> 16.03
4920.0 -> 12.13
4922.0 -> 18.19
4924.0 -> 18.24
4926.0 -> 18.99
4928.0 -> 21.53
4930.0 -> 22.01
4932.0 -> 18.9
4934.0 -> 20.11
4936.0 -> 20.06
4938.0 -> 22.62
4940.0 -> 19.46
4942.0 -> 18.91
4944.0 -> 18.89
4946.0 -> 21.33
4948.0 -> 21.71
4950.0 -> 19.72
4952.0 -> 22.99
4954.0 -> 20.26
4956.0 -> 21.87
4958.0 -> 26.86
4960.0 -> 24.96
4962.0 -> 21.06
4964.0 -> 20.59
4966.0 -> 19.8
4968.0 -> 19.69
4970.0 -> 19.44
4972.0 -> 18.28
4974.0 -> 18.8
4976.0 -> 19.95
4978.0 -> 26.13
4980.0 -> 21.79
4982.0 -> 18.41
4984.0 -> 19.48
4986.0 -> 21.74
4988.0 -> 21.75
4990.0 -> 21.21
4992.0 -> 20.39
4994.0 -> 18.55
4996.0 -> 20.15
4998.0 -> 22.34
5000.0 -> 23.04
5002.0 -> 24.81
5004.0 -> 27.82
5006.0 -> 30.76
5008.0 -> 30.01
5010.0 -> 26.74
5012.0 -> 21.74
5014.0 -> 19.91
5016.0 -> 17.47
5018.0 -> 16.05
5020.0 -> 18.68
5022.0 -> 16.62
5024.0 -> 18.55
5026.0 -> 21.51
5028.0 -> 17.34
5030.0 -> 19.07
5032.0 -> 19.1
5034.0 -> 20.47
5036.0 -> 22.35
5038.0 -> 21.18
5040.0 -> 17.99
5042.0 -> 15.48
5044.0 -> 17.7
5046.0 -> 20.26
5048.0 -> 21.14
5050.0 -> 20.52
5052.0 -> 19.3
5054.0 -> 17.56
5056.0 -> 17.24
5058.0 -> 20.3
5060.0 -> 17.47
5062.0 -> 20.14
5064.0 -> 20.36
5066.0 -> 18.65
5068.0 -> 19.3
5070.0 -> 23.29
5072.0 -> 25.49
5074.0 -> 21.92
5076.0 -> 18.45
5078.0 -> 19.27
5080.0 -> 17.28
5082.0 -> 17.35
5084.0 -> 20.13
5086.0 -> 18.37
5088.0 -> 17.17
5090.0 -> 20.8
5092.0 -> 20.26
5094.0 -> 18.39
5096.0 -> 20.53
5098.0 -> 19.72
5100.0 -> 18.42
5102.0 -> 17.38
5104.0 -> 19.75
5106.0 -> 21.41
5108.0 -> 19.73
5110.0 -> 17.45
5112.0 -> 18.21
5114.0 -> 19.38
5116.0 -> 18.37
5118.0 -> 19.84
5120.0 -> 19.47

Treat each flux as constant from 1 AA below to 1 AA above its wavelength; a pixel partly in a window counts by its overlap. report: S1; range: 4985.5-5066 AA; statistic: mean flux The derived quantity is 20.6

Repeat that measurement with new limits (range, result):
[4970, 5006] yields 21.7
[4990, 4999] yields 20.5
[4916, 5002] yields 20.5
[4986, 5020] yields 22.5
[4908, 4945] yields 19.2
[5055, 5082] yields 19.8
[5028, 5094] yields 19.5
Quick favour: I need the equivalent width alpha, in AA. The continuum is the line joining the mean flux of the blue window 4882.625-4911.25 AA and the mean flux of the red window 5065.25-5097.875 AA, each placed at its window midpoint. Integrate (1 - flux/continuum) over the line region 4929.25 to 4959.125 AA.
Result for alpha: -2.0 AA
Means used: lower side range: 19.7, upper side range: 19.8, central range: 21.1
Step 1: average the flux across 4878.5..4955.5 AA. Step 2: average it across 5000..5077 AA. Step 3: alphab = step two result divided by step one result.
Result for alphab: 1.05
